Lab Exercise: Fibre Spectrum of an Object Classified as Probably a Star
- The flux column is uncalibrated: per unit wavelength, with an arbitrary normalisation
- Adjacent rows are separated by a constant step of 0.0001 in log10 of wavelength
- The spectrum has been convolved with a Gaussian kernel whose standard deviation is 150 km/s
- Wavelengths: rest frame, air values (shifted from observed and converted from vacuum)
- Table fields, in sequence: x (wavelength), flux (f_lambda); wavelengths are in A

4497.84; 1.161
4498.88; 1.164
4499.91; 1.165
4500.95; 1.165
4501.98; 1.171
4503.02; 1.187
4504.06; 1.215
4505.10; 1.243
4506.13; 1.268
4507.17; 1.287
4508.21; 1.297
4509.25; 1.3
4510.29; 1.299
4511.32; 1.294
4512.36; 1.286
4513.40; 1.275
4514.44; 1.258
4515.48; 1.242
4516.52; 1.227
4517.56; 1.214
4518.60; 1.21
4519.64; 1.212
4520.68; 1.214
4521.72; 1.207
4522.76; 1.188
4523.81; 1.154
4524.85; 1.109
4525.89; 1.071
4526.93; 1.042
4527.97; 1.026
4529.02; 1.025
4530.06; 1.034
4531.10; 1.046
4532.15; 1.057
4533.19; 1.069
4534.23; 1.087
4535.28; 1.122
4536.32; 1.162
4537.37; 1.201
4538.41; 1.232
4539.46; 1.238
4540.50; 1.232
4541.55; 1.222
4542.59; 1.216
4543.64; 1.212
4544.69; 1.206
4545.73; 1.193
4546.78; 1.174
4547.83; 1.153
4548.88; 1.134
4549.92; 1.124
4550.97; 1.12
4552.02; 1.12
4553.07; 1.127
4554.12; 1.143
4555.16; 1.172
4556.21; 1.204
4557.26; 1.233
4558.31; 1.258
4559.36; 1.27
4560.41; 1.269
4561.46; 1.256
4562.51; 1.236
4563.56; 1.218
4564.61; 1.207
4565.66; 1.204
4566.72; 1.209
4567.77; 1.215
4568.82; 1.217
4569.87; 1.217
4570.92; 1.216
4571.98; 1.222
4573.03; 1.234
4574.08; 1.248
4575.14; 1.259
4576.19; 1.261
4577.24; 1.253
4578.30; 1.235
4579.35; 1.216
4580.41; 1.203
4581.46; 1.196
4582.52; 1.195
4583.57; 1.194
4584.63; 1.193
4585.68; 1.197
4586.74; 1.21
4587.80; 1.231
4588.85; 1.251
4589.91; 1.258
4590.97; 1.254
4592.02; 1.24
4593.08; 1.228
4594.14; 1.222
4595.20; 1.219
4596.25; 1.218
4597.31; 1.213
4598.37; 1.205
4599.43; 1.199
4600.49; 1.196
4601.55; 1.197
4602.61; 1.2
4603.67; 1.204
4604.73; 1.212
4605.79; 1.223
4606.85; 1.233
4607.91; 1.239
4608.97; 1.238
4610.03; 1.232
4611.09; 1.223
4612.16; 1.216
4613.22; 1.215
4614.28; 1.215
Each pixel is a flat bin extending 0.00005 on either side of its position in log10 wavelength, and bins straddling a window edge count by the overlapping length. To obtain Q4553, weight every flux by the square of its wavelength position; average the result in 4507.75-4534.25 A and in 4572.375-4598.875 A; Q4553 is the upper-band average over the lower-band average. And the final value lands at 1.1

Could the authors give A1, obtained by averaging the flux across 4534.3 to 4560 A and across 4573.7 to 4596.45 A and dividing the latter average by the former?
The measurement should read 1.0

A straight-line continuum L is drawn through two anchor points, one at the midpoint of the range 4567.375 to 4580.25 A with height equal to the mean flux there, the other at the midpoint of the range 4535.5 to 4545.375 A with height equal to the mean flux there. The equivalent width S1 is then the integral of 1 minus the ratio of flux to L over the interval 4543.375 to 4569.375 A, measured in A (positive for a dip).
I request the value 0.6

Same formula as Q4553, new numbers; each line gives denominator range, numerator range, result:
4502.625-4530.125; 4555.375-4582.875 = 1.05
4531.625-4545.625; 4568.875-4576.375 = 1.07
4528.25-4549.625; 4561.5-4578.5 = 1.08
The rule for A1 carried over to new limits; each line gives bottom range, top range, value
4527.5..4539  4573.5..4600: 1.12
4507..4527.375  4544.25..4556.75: 0.95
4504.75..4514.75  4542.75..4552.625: 0.90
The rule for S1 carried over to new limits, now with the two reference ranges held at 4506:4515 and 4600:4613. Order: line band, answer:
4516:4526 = 0.7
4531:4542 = 1.0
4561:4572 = 0.2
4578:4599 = 0.2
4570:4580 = 0.0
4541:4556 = 1.1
